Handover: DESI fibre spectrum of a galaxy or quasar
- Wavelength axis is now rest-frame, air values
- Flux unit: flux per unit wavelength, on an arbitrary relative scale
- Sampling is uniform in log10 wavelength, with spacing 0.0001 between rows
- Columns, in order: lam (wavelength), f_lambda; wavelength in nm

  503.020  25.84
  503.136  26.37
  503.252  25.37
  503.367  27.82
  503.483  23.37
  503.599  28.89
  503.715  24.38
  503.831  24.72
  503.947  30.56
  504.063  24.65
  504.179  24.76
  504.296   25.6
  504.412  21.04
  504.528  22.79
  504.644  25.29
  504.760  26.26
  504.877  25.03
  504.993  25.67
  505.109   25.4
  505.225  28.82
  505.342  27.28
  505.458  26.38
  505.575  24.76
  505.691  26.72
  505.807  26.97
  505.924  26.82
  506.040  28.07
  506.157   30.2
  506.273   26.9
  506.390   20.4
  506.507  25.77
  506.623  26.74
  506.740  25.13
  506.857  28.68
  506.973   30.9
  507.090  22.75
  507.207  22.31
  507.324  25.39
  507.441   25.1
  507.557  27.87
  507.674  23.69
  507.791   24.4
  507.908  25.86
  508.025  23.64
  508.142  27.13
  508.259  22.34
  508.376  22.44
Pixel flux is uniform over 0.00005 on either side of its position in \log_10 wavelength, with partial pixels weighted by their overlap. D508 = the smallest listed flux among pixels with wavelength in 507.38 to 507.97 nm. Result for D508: 23.69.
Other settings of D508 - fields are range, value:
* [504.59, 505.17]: 25.03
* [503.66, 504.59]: 21.04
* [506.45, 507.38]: 22.31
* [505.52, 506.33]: 24.76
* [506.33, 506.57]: 20.4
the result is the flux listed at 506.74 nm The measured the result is 25.13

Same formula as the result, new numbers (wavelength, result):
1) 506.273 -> 26.9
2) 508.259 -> 22.34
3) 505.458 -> 26.38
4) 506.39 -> 20.4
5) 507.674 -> 23.69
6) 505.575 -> 24.76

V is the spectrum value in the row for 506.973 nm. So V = 30.9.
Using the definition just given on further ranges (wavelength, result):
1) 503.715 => 24.38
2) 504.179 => 24.76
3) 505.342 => 27.28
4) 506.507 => 25.77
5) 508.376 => 22.44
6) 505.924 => 26.82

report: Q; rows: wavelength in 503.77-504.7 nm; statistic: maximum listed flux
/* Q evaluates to 30.56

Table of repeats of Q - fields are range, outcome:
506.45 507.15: 30.9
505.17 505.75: 28.82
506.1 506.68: 30.2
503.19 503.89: 28.89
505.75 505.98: 26.97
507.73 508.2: 27.13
